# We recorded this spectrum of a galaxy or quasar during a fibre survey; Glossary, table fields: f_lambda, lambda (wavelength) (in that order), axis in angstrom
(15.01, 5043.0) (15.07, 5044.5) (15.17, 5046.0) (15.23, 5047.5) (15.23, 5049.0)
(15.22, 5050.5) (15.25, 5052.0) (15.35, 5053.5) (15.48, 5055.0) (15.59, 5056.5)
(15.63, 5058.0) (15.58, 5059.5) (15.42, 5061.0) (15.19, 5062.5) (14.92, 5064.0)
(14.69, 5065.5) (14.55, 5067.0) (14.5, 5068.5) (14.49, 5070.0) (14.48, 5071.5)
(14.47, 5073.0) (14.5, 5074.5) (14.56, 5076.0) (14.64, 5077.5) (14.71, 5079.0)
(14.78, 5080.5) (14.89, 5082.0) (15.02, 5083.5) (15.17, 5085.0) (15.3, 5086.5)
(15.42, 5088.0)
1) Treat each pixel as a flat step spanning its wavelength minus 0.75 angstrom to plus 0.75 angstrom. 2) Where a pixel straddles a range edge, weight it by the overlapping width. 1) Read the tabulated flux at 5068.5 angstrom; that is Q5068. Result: 14.5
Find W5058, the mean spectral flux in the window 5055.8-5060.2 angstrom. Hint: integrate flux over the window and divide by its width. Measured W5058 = 15.6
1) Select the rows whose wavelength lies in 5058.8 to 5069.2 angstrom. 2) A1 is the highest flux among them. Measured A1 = 15.58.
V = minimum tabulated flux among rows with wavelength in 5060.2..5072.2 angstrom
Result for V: 14.48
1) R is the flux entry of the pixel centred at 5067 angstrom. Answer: 14.55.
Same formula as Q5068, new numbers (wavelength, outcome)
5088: 15.42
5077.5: 14.64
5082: 14.89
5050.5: 15.22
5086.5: 15.3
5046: 15.17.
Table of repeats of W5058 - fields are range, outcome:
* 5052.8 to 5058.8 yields 15.5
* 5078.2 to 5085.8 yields 14.9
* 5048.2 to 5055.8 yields 15.3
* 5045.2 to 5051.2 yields 15.2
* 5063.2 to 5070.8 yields 14.6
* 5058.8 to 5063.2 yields 15.4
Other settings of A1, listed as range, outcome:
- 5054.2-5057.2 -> 15.59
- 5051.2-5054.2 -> 15.35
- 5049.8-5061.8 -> 15.63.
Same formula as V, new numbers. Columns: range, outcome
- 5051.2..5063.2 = 15.19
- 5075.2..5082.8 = 14.56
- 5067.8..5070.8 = 14.49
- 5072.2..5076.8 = 14.47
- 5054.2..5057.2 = 15.48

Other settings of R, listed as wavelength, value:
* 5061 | 15.42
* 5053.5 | 15.35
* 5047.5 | 15.23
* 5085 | 15.17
